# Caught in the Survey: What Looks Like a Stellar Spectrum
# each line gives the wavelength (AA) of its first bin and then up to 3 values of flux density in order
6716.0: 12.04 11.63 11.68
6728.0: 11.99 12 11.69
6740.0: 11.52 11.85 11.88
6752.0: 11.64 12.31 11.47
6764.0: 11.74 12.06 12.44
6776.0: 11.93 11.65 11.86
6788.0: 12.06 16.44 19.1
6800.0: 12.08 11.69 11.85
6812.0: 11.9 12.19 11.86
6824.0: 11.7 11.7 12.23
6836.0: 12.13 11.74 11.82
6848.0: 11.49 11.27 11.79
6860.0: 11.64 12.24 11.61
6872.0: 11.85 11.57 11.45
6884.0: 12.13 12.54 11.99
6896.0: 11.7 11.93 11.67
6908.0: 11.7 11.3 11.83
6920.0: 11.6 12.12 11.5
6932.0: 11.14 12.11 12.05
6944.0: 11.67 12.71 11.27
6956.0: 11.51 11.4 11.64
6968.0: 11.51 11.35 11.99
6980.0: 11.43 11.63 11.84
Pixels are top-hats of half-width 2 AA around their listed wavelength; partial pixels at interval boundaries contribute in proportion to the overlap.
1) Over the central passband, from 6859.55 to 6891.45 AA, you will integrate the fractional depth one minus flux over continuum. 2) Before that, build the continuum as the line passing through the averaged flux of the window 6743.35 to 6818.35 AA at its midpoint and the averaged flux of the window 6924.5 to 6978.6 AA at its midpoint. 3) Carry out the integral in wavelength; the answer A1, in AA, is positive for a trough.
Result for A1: 0.5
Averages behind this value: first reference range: 12.5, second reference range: 11.7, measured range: 11.9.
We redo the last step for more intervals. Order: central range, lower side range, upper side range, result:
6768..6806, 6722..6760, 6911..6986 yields -4.51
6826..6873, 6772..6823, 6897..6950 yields 2.34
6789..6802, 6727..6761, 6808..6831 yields -4.07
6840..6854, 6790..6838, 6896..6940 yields 1.08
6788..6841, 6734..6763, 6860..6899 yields -4.41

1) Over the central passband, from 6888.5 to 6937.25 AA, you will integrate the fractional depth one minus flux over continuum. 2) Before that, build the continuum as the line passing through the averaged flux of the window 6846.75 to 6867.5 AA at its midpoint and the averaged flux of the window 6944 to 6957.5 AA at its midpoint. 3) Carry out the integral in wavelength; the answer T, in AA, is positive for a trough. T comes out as 0.12 AA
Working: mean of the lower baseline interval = 11.7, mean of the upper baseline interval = 11.8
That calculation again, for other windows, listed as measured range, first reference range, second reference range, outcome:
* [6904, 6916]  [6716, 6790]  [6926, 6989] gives 0.1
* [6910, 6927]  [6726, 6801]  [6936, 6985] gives 0.2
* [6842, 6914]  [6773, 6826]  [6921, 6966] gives 2.7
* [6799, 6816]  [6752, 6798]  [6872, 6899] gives 1.0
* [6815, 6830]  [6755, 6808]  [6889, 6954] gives 0.8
